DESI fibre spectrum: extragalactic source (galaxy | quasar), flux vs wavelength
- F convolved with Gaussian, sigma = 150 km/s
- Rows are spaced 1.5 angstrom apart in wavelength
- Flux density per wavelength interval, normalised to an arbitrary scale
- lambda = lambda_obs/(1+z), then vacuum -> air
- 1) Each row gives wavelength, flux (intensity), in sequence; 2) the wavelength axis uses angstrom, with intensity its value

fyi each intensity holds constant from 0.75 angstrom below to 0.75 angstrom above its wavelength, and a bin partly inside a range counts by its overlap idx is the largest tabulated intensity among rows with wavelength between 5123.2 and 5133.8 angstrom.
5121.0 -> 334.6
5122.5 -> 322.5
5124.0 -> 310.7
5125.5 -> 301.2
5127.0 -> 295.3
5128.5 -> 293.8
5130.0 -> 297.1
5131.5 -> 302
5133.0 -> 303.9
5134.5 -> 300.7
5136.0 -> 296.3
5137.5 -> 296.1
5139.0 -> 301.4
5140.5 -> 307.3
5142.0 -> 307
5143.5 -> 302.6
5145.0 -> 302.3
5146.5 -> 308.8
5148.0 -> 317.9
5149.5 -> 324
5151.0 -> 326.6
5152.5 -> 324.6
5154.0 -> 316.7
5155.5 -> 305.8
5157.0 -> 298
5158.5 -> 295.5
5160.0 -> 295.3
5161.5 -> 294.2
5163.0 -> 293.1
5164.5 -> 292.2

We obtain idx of 310.7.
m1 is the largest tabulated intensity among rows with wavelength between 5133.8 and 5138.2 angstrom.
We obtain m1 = 300.7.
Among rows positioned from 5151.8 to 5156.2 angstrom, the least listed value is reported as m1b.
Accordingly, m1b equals 305.8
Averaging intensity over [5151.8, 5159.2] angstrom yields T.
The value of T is 308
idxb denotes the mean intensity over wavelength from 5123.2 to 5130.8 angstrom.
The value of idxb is 300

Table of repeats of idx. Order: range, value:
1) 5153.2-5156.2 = 316.7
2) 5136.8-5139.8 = 301.4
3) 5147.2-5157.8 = 326.6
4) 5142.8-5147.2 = 308.8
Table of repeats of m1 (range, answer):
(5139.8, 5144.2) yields 307.3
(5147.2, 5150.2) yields 324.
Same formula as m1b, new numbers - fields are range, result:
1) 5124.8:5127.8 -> 295.3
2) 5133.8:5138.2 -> 296.1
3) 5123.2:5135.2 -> 293.8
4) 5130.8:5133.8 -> 302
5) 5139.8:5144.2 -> 302.6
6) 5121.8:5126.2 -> 301.2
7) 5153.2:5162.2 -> 294.2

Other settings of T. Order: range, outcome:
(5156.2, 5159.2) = 297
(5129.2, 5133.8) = 301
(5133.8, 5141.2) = 300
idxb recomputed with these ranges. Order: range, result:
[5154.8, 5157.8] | 302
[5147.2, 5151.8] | 323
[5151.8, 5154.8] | 320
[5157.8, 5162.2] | 295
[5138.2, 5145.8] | 304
